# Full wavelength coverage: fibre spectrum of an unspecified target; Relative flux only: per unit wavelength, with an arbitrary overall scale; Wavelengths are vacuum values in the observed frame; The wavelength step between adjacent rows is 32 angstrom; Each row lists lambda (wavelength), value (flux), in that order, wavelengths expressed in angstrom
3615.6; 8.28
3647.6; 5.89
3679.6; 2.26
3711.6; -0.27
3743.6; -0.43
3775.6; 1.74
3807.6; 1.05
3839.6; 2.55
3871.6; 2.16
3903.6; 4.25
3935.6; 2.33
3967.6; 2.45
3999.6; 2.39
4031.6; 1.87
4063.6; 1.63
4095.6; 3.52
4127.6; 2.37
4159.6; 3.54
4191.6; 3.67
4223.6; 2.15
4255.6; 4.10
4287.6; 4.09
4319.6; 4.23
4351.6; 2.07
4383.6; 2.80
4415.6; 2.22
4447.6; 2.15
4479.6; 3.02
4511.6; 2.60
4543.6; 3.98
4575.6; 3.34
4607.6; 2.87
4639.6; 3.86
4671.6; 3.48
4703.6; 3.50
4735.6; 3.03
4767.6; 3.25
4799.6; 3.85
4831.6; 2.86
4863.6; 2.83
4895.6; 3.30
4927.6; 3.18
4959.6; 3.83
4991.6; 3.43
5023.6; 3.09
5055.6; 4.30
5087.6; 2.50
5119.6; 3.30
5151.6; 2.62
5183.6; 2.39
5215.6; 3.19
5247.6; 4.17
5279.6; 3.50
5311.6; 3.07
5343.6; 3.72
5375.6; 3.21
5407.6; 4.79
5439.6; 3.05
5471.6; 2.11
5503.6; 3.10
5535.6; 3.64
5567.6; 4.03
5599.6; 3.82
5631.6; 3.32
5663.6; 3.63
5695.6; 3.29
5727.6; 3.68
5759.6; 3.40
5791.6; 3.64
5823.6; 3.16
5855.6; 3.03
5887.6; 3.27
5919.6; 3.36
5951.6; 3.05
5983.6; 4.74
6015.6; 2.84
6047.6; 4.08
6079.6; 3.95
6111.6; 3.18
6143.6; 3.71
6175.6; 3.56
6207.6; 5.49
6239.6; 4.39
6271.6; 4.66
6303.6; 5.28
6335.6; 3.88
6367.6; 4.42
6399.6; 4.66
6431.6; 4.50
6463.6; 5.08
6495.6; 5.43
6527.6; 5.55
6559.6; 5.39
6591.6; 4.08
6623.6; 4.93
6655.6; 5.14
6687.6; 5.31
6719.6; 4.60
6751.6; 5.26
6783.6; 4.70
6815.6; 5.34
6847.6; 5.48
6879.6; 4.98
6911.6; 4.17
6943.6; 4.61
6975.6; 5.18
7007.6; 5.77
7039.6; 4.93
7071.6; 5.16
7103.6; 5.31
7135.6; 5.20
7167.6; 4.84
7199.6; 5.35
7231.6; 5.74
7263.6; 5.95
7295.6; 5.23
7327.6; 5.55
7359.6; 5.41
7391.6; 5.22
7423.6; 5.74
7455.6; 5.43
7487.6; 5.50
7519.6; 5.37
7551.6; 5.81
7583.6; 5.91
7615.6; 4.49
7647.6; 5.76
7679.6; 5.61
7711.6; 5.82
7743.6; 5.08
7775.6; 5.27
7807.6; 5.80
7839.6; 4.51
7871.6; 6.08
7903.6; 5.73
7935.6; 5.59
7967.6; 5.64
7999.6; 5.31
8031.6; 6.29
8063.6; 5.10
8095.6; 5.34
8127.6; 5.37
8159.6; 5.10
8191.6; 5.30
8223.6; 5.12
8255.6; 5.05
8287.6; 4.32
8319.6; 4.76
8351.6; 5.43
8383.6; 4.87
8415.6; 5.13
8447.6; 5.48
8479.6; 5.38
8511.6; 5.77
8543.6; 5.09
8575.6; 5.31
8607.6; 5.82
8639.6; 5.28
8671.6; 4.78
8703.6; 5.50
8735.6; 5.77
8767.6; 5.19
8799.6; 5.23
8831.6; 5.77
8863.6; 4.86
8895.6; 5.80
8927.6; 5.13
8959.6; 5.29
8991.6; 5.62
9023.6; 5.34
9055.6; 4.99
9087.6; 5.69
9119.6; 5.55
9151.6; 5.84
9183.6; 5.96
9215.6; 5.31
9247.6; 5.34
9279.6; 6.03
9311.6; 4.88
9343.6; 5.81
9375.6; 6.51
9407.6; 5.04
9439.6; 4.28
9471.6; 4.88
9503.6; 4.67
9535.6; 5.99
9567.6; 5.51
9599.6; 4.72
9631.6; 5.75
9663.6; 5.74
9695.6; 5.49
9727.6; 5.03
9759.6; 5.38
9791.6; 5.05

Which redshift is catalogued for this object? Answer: 0.61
